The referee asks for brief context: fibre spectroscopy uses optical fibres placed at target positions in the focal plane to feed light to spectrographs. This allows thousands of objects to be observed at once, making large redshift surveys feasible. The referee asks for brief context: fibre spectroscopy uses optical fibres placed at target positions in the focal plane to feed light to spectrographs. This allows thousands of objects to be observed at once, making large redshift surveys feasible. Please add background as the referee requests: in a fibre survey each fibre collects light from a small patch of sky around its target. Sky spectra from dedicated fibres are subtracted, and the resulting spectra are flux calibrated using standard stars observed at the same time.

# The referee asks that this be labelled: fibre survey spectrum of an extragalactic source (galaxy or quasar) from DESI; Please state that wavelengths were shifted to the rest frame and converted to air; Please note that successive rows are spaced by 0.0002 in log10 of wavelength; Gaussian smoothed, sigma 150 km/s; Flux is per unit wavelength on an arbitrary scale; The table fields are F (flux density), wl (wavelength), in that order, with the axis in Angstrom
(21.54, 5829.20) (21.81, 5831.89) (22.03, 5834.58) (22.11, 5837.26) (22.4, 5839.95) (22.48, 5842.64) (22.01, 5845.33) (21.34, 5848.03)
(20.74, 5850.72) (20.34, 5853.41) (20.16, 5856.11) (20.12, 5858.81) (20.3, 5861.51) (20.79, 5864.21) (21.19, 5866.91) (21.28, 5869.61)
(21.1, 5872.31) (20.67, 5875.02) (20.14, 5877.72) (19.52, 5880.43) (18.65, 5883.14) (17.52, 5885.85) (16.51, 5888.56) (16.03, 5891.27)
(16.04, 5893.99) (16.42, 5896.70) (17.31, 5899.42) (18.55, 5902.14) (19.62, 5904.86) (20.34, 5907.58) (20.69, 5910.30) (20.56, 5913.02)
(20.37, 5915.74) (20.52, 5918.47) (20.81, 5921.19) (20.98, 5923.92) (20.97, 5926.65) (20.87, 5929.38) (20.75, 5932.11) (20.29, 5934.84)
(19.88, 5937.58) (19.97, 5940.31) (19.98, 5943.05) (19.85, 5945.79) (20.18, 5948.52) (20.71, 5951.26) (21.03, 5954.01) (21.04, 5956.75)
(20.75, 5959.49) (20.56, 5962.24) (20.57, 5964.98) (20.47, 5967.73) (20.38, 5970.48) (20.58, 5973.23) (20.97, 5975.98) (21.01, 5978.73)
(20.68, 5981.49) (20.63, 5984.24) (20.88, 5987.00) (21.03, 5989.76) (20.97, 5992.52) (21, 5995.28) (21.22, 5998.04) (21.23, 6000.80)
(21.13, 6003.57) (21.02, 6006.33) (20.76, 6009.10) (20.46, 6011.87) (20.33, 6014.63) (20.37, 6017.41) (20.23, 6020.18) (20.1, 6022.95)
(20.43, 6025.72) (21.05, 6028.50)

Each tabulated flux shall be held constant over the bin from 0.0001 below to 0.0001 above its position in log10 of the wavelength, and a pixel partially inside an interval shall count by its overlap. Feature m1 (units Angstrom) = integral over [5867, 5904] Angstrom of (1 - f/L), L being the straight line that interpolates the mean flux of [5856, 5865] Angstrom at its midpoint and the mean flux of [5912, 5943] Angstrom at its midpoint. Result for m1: 3.4 Angstrom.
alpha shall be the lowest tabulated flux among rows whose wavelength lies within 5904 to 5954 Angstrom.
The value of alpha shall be 19.62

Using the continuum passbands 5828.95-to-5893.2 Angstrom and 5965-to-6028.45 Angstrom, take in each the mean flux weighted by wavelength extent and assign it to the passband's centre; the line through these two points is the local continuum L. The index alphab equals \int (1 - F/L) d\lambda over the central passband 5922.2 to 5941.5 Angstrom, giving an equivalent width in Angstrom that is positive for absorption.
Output 0.0 Angstrom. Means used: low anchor 20.4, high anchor 20.7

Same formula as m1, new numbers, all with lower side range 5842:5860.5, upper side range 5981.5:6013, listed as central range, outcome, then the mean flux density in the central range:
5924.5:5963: 0.8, 20.5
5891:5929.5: 2.9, 19.4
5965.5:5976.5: 0.2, 20.6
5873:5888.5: 1.3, 19.1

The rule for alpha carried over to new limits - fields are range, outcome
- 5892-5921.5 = 16.04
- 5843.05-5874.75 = 20.12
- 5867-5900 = 16.03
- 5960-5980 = 20.38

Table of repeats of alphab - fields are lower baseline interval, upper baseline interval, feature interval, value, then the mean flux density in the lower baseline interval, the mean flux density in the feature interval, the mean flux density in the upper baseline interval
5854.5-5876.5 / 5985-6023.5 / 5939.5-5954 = 0.36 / 20.7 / 20.2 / 20.8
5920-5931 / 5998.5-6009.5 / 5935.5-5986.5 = 1.12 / 20.9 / 20.5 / 21.1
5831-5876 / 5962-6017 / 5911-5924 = 0.25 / 21.2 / 20.6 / 20.8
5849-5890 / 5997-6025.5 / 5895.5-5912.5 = 1.01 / 19.9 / 18.9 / 20.7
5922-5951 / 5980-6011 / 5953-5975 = -0.02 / 20.4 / 20.7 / 20.9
